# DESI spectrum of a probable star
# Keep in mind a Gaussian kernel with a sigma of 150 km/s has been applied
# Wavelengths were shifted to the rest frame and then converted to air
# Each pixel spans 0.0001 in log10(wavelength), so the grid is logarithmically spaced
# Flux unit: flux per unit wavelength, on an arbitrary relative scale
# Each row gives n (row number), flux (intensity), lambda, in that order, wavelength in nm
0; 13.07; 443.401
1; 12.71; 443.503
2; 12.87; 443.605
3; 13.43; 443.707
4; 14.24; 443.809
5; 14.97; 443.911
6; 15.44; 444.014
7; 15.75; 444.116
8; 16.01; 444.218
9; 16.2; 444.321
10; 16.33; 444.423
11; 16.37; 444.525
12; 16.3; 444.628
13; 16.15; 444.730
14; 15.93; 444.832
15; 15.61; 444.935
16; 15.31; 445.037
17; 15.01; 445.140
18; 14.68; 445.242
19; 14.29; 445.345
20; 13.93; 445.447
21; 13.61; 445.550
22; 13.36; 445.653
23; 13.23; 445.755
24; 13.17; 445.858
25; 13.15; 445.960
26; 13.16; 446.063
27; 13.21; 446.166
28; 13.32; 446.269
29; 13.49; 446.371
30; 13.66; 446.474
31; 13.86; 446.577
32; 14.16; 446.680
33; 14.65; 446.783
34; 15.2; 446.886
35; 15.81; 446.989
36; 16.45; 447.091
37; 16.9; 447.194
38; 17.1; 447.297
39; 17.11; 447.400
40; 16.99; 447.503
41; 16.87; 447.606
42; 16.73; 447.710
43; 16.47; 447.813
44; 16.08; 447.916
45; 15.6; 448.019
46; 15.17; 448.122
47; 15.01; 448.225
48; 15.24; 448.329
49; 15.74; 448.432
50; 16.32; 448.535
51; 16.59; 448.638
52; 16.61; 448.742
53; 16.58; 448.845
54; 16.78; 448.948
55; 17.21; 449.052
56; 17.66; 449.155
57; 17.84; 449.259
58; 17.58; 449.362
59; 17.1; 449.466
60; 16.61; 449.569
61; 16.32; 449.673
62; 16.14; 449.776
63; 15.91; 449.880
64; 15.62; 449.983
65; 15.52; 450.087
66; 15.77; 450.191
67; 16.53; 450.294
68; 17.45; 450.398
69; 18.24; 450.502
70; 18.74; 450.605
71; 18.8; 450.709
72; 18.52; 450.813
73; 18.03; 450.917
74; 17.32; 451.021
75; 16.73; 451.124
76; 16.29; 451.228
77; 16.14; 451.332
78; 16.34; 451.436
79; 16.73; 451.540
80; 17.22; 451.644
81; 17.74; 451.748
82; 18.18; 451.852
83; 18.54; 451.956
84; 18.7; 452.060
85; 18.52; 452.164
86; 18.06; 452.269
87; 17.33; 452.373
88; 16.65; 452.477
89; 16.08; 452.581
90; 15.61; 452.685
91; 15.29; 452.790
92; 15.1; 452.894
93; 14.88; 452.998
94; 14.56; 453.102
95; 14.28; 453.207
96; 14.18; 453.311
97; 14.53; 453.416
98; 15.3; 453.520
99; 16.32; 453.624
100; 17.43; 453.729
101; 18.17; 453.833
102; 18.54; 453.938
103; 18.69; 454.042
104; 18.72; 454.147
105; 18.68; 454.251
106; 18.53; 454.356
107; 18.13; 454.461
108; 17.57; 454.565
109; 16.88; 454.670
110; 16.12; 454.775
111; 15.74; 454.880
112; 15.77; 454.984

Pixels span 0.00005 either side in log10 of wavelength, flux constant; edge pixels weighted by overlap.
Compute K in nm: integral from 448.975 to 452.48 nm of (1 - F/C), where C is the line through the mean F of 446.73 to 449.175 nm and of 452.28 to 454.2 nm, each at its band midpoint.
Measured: -0.212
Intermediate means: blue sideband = 16.3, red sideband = 16.3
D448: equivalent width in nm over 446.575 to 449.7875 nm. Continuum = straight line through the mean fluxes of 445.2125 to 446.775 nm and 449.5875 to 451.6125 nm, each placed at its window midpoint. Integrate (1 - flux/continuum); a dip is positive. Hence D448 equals -0.24 nm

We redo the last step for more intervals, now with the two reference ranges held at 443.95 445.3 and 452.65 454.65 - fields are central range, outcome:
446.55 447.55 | 0.01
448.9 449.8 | -0.05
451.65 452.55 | -0.08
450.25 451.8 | -0.10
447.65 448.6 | 0.01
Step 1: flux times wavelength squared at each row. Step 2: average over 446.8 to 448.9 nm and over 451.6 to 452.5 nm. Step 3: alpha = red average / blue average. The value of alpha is 1.1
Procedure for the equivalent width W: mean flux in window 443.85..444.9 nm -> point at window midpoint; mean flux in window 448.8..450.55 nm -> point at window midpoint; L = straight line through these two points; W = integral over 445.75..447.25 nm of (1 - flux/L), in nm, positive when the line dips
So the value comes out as 0.18 nm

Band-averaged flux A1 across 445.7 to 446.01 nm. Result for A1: 13.2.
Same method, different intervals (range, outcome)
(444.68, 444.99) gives 15.9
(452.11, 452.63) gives 17.3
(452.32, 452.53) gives 17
